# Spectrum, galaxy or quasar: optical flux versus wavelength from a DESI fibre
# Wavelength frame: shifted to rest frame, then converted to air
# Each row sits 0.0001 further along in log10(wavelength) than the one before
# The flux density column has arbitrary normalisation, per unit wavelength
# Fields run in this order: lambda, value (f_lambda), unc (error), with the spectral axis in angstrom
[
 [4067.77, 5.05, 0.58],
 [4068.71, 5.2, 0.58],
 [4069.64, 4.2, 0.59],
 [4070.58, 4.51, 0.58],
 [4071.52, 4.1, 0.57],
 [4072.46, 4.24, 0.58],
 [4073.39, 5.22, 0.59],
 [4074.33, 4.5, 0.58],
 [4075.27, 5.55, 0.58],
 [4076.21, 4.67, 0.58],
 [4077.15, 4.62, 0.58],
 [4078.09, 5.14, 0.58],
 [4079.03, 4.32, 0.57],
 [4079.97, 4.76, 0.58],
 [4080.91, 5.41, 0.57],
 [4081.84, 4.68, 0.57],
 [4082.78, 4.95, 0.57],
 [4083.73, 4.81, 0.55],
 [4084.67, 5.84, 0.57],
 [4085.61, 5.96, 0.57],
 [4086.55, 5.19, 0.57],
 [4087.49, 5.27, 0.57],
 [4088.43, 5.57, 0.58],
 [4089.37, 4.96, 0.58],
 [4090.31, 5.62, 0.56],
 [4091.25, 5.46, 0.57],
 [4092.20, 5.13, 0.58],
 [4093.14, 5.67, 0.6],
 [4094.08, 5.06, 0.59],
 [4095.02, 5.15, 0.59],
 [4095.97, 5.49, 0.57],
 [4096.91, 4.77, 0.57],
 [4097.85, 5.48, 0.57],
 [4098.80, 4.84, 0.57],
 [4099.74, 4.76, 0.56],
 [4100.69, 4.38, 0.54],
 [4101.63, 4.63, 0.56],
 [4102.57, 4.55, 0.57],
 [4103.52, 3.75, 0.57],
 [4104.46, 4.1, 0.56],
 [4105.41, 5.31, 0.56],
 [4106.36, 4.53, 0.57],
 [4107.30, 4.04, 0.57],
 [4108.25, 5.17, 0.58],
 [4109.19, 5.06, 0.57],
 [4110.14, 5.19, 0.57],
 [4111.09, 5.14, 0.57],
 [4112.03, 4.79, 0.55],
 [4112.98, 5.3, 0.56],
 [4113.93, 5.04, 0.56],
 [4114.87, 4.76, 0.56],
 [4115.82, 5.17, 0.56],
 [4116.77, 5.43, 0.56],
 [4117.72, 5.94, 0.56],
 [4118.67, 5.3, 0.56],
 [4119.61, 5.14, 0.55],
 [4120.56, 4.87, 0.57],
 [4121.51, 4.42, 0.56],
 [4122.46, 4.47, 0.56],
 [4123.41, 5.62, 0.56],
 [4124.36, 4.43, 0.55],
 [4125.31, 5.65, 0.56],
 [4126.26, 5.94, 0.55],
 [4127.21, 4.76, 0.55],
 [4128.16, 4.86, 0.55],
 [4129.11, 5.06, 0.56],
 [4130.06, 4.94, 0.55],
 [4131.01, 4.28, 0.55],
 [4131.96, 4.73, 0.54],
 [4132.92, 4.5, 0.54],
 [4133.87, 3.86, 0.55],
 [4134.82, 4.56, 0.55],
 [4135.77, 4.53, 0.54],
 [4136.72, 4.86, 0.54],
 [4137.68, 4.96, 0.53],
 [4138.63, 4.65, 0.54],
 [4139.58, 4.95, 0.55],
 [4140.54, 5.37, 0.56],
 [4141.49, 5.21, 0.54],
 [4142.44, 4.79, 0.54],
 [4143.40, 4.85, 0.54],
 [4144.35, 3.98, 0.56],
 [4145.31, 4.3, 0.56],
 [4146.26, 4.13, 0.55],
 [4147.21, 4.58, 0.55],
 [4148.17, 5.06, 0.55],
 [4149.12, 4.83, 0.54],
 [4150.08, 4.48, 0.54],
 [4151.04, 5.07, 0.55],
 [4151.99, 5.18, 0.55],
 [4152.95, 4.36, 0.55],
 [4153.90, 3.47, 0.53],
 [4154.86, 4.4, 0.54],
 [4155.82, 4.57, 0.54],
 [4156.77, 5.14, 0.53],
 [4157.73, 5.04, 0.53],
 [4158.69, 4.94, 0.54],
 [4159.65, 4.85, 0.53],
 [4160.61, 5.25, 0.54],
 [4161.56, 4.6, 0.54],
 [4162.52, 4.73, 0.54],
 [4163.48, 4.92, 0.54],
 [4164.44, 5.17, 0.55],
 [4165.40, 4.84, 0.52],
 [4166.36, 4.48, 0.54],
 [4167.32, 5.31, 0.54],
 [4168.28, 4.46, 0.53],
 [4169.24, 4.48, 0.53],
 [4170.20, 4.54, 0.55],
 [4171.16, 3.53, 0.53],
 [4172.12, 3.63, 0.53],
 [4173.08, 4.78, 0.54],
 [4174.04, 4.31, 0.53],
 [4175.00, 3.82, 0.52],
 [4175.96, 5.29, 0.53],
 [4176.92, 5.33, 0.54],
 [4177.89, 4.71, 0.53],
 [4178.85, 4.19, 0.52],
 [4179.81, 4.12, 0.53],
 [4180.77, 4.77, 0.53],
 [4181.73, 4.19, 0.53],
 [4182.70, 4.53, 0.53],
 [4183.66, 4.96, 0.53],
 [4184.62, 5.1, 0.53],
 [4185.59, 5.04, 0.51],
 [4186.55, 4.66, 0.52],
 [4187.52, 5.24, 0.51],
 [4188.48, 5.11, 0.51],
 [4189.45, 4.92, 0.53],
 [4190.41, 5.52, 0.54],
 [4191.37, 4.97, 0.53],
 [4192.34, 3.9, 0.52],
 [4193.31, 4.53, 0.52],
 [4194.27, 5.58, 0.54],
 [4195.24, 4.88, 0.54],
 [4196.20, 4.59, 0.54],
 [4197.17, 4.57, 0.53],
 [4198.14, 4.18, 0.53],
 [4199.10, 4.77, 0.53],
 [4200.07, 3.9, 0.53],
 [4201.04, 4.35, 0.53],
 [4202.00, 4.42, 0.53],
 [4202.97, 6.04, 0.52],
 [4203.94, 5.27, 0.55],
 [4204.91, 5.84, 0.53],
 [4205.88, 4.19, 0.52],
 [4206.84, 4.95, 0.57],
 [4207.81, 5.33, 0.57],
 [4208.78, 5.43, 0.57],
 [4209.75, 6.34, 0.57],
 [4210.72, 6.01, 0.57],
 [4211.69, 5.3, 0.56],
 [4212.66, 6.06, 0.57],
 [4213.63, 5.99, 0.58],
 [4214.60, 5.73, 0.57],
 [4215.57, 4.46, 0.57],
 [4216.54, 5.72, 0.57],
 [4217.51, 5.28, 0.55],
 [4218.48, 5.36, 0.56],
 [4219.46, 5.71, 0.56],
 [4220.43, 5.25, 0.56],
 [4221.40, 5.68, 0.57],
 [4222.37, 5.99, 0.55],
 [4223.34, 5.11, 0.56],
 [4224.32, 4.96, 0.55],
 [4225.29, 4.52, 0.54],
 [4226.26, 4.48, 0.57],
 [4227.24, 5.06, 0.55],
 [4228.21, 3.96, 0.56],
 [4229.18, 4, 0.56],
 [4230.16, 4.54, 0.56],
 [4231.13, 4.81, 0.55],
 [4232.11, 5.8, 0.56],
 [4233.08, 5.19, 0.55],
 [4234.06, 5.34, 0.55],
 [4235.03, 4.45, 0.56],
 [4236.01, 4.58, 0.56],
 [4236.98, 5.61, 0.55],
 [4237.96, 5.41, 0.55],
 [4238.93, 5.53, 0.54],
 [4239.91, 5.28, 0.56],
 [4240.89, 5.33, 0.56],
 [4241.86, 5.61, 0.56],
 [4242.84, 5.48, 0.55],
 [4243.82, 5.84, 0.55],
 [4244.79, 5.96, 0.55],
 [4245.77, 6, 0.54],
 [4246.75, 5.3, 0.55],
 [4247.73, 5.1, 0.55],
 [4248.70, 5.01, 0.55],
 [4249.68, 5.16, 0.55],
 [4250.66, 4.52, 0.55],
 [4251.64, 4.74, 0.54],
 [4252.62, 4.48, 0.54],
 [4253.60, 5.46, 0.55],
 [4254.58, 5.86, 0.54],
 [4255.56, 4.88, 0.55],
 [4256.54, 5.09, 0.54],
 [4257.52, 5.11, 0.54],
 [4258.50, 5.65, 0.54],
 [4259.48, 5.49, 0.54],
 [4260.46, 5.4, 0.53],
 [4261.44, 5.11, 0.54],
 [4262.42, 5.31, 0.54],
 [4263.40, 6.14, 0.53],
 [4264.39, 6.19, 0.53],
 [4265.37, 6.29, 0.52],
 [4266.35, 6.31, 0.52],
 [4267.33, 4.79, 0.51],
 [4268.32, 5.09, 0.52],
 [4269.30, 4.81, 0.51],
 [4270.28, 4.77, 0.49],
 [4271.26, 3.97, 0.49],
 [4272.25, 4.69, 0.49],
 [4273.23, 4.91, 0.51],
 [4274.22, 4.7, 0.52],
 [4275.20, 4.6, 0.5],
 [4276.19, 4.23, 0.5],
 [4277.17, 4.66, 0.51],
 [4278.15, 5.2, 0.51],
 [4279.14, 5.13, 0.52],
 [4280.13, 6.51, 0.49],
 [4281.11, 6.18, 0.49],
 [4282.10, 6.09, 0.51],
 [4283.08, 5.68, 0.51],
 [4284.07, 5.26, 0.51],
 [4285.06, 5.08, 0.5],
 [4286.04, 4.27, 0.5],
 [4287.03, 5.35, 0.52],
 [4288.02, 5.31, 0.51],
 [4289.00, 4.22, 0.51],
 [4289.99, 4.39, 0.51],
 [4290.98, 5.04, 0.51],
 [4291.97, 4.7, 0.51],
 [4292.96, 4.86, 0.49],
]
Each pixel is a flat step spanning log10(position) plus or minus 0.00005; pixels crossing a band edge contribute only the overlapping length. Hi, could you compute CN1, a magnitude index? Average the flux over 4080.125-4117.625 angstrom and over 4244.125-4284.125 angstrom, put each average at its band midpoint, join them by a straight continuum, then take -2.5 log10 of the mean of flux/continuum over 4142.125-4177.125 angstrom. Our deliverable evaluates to 0.11 mag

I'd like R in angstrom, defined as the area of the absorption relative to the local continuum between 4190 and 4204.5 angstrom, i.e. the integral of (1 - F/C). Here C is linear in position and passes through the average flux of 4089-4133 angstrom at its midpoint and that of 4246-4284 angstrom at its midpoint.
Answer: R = 1.0 angstrom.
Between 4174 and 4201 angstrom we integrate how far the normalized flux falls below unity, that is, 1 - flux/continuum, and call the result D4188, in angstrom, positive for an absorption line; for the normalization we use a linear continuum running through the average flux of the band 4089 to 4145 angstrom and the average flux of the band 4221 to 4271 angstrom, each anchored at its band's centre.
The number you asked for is 2.0 angstrom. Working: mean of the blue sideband 4.92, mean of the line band 4.7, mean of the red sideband 5.22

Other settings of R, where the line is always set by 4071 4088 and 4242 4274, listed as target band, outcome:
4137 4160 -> 1.7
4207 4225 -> -1.1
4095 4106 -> 0.5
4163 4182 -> 2.1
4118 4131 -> 0.0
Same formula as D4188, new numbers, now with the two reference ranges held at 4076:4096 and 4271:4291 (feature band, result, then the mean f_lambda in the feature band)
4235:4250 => -0.96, 5.38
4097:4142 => 2.34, 4.88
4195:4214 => -0.12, 5.12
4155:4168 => 0.57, 4.89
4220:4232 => 0.43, 4.89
